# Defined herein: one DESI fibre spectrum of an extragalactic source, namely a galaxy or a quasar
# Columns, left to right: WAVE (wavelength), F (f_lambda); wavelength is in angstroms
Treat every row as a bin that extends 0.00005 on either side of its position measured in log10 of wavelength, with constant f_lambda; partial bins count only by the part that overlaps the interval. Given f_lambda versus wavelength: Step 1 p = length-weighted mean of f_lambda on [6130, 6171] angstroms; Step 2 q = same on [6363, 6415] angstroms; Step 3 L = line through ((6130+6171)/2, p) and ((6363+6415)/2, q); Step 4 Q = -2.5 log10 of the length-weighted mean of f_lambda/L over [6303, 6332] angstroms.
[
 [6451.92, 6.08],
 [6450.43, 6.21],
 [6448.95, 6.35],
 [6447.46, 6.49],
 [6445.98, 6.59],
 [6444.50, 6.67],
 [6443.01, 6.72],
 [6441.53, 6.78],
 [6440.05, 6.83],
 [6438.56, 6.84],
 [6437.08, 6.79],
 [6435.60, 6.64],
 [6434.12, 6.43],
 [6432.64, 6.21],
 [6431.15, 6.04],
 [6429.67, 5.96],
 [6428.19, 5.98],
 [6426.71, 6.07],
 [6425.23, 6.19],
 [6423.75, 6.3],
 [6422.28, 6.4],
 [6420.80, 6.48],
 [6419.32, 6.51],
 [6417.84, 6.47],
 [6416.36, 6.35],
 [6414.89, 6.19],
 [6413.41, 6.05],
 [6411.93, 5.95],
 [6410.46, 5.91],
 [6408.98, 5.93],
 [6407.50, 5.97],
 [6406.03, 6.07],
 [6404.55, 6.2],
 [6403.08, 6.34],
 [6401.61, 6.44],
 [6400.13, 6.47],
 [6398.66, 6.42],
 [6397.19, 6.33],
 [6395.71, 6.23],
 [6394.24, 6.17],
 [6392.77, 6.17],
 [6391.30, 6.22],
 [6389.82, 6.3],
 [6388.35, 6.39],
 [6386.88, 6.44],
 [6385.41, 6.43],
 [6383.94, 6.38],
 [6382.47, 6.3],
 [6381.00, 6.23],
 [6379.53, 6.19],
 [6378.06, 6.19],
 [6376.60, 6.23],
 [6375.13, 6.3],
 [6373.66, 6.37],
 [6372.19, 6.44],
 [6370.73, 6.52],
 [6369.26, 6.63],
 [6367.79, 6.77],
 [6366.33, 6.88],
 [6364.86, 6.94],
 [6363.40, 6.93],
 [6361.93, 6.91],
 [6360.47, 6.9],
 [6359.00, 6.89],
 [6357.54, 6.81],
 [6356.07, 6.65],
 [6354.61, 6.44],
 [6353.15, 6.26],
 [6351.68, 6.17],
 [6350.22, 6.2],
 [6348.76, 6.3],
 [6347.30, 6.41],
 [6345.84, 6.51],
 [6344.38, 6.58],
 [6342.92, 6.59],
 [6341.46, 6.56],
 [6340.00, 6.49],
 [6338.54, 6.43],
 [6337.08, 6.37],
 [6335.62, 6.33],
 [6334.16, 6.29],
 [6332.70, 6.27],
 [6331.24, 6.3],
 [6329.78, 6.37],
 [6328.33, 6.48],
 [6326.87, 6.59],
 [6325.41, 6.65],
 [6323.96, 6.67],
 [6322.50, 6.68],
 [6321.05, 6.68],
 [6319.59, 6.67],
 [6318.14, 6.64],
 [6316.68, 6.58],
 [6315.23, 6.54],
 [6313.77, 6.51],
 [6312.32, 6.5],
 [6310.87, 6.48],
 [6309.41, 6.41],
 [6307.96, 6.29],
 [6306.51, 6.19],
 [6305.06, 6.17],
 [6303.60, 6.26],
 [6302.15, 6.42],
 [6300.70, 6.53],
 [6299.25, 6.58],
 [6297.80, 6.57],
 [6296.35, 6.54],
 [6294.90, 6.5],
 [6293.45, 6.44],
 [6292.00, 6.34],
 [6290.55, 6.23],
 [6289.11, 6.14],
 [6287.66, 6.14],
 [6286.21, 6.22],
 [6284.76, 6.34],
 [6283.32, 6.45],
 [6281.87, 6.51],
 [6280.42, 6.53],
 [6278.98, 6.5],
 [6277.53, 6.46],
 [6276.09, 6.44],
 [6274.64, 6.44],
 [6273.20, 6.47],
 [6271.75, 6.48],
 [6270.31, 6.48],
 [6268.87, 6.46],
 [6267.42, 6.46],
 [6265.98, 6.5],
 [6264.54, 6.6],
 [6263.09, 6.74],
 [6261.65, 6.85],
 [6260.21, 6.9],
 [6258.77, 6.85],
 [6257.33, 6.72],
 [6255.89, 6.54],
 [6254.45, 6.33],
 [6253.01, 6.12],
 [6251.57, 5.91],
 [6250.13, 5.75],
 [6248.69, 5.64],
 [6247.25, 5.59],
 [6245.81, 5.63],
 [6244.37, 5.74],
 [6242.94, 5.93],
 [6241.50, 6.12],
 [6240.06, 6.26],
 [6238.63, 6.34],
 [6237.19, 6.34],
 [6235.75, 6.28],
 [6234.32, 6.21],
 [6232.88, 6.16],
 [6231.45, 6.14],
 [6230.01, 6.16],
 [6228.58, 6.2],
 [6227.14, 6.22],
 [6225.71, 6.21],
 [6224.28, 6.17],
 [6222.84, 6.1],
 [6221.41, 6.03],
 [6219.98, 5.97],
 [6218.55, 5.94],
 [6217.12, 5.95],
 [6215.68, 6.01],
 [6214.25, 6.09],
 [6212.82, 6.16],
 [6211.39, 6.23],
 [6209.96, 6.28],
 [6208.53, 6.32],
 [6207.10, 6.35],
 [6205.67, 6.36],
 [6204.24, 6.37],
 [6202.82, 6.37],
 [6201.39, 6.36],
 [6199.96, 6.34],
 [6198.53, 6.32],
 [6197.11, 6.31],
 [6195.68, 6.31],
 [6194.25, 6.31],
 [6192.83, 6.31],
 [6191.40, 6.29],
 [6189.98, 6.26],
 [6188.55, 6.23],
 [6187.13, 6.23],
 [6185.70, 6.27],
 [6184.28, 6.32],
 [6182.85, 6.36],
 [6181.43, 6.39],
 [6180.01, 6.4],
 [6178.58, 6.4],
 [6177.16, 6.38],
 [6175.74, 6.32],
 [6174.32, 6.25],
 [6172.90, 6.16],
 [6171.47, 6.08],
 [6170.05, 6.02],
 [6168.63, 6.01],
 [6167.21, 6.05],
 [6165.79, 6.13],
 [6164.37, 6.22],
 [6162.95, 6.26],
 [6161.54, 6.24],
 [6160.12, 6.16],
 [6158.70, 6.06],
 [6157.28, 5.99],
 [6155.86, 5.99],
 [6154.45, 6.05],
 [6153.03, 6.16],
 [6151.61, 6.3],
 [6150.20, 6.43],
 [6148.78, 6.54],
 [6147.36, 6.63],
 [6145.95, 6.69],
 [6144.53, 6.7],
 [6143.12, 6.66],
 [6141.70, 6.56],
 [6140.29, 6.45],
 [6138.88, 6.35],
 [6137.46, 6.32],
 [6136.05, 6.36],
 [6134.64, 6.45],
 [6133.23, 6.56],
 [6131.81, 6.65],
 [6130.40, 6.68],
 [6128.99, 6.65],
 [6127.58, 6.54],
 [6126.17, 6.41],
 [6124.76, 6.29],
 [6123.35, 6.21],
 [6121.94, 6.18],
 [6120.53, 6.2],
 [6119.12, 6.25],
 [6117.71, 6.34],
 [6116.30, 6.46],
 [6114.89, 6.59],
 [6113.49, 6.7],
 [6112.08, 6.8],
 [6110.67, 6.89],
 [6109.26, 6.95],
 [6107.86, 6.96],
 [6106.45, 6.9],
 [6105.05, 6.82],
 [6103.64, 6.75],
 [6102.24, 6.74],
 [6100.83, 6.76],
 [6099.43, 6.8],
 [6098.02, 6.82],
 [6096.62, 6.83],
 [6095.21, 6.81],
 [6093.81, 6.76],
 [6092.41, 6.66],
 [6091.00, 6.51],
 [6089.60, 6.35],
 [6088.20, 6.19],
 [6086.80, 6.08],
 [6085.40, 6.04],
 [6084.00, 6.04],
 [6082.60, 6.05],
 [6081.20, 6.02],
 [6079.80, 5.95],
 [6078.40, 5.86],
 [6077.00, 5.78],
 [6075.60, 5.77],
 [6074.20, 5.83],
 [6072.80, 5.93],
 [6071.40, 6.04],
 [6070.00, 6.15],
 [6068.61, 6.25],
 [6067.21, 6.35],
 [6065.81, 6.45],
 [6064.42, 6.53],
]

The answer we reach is -0.026 mag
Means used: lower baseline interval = 6.33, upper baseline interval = 6.33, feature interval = 6.48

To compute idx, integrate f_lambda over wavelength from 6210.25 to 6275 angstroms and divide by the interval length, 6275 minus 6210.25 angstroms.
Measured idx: 6.23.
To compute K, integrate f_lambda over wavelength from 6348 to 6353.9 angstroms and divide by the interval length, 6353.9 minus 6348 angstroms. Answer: 6.24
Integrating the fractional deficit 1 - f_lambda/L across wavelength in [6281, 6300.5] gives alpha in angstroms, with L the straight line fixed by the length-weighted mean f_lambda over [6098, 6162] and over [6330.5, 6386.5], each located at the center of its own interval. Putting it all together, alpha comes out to 0.3 angstroms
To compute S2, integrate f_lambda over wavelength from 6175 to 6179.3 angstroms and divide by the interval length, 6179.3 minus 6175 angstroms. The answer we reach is 6.36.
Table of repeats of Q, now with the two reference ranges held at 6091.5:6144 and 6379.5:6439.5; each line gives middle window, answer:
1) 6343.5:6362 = -0.03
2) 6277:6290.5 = 0.01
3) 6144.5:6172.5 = 0.06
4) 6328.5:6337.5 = 0.01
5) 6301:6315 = 0.00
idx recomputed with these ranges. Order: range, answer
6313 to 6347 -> 6.51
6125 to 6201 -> 6.33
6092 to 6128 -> 6.63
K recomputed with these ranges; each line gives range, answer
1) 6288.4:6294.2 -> 6.29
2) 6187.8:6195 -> 6.28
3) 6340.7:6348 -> 6.53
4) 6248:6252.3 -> 5.77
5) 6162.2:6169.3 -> 6.14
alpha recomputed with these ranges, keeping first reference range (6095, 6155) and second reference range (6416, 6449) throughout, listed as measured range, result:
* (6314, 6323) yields -0.2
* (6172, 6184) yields 0.4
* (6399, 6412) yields 0.6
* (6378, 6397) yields 0.5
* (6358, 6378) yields -0.6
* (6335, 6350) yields 0.1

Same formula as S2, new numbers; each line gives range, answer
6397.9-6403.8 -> 6.42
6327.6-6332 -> 6.38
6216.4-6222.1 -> 5.97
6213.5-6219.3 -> 6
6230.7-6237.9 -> 6.22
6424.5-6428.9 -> 6.08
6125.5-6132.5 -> 6.59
